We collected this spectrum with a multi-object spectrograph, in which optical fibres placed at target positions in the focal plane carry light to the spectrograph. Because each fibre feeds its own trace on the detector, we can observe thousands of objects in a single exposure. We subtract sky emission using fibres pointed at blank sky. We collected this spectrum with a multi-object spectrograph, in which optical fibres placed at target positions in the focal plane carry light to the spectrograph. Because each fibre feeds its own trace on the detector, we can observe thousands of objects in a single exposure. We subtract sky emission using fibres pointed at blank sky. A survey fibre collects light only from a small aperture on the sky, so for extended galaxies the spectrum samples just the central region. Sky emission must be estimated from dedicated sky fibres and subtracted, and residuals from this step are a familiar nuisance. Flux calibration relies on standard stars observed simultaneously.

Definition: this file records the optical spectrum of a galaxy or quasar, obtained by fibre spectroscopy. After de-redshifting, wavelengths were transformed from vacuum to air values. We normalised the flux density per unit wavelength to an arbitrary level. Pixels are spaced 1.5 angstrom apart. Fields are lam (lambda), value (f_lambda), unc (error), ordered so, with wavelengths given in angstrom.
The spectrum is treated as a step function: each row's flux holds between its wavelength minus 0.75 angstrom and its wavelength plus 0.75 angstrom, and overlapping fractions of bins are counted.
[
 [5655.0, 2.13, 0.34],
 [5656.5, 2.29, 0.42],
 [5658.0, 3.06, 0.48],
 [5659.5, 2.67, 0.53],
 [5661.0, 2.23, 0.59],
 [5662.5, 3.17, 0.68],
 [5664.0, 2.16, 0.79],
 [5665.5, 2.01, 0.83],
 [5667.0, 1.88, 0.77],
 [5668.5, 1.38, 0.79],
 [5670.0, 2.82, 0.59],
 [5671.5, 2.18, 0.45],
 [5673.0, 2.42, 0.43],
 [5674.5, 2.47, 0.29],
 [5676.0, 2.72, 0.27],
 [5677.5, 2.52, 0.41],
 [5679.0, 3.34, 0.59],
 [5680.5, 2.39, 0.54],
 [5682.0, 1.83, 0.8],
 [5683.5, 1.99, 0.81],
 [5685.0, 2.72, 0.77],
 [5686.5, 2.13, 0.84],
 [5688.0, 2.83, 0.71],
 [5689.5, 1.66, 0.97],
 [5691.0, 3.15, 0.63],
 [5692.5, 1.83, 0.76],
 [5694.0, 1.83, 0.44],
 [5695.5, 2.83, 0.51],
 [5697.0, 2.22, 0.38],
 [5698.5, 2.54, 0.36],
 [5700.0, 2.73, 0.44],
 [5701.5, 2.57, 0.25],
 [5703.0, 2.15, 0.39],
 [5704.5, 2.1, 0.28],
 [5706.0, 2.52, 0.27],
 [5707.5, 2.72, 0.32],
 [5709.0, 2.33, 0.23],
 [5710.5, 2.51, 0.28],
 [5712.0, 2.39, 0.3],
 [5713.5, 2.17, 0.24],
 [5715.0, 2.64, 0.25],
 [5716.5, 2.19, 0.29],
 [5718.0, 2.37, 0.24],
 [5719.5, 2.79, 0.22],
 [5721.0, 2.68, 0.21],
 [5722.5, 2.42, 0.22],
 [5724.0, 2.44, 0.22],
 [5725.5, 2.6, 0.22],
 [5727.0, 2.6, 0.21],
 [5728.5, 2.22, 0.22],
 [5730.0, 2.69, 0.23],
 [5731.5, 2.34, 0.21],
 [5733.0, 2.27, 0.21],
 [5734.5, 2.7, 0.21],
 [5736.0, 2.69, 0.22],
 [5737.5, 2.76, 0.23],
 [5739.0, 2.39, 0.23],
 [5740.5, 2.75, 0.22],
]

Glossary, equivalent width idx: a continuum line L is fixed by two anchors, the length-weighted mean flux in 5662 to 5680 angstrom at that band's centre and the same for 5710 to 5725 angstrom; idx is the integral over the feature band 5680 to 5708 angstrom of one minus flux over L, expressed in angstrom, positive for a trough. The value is 0.98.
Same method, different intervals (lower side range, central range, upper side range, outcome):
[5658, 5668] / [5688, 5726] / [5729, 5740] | 0.9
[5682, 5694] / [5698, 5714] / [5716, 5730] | -0.3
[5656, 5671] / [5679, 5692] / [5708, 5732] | 0.1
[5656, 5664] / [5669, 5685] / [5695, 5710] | 0.7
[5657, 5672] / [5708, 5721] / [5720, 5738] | 0.3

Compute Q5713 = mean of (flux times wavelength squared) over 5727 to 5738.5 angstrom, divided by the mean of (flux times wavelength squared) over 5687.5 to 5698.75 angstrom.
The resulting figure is 1.09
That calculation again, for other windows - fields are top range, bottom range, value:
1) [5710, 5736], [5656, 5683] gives 1.05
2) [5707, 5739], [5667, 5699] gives 1.07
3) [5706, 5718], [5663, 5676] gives 1.11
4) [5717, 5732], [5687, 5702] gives 1.05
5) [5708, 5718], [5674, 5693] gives 0.99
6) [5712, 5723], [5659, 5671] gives 1.10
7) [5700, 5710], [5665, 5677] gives 1.09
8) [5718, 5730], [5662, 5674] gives 1.16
